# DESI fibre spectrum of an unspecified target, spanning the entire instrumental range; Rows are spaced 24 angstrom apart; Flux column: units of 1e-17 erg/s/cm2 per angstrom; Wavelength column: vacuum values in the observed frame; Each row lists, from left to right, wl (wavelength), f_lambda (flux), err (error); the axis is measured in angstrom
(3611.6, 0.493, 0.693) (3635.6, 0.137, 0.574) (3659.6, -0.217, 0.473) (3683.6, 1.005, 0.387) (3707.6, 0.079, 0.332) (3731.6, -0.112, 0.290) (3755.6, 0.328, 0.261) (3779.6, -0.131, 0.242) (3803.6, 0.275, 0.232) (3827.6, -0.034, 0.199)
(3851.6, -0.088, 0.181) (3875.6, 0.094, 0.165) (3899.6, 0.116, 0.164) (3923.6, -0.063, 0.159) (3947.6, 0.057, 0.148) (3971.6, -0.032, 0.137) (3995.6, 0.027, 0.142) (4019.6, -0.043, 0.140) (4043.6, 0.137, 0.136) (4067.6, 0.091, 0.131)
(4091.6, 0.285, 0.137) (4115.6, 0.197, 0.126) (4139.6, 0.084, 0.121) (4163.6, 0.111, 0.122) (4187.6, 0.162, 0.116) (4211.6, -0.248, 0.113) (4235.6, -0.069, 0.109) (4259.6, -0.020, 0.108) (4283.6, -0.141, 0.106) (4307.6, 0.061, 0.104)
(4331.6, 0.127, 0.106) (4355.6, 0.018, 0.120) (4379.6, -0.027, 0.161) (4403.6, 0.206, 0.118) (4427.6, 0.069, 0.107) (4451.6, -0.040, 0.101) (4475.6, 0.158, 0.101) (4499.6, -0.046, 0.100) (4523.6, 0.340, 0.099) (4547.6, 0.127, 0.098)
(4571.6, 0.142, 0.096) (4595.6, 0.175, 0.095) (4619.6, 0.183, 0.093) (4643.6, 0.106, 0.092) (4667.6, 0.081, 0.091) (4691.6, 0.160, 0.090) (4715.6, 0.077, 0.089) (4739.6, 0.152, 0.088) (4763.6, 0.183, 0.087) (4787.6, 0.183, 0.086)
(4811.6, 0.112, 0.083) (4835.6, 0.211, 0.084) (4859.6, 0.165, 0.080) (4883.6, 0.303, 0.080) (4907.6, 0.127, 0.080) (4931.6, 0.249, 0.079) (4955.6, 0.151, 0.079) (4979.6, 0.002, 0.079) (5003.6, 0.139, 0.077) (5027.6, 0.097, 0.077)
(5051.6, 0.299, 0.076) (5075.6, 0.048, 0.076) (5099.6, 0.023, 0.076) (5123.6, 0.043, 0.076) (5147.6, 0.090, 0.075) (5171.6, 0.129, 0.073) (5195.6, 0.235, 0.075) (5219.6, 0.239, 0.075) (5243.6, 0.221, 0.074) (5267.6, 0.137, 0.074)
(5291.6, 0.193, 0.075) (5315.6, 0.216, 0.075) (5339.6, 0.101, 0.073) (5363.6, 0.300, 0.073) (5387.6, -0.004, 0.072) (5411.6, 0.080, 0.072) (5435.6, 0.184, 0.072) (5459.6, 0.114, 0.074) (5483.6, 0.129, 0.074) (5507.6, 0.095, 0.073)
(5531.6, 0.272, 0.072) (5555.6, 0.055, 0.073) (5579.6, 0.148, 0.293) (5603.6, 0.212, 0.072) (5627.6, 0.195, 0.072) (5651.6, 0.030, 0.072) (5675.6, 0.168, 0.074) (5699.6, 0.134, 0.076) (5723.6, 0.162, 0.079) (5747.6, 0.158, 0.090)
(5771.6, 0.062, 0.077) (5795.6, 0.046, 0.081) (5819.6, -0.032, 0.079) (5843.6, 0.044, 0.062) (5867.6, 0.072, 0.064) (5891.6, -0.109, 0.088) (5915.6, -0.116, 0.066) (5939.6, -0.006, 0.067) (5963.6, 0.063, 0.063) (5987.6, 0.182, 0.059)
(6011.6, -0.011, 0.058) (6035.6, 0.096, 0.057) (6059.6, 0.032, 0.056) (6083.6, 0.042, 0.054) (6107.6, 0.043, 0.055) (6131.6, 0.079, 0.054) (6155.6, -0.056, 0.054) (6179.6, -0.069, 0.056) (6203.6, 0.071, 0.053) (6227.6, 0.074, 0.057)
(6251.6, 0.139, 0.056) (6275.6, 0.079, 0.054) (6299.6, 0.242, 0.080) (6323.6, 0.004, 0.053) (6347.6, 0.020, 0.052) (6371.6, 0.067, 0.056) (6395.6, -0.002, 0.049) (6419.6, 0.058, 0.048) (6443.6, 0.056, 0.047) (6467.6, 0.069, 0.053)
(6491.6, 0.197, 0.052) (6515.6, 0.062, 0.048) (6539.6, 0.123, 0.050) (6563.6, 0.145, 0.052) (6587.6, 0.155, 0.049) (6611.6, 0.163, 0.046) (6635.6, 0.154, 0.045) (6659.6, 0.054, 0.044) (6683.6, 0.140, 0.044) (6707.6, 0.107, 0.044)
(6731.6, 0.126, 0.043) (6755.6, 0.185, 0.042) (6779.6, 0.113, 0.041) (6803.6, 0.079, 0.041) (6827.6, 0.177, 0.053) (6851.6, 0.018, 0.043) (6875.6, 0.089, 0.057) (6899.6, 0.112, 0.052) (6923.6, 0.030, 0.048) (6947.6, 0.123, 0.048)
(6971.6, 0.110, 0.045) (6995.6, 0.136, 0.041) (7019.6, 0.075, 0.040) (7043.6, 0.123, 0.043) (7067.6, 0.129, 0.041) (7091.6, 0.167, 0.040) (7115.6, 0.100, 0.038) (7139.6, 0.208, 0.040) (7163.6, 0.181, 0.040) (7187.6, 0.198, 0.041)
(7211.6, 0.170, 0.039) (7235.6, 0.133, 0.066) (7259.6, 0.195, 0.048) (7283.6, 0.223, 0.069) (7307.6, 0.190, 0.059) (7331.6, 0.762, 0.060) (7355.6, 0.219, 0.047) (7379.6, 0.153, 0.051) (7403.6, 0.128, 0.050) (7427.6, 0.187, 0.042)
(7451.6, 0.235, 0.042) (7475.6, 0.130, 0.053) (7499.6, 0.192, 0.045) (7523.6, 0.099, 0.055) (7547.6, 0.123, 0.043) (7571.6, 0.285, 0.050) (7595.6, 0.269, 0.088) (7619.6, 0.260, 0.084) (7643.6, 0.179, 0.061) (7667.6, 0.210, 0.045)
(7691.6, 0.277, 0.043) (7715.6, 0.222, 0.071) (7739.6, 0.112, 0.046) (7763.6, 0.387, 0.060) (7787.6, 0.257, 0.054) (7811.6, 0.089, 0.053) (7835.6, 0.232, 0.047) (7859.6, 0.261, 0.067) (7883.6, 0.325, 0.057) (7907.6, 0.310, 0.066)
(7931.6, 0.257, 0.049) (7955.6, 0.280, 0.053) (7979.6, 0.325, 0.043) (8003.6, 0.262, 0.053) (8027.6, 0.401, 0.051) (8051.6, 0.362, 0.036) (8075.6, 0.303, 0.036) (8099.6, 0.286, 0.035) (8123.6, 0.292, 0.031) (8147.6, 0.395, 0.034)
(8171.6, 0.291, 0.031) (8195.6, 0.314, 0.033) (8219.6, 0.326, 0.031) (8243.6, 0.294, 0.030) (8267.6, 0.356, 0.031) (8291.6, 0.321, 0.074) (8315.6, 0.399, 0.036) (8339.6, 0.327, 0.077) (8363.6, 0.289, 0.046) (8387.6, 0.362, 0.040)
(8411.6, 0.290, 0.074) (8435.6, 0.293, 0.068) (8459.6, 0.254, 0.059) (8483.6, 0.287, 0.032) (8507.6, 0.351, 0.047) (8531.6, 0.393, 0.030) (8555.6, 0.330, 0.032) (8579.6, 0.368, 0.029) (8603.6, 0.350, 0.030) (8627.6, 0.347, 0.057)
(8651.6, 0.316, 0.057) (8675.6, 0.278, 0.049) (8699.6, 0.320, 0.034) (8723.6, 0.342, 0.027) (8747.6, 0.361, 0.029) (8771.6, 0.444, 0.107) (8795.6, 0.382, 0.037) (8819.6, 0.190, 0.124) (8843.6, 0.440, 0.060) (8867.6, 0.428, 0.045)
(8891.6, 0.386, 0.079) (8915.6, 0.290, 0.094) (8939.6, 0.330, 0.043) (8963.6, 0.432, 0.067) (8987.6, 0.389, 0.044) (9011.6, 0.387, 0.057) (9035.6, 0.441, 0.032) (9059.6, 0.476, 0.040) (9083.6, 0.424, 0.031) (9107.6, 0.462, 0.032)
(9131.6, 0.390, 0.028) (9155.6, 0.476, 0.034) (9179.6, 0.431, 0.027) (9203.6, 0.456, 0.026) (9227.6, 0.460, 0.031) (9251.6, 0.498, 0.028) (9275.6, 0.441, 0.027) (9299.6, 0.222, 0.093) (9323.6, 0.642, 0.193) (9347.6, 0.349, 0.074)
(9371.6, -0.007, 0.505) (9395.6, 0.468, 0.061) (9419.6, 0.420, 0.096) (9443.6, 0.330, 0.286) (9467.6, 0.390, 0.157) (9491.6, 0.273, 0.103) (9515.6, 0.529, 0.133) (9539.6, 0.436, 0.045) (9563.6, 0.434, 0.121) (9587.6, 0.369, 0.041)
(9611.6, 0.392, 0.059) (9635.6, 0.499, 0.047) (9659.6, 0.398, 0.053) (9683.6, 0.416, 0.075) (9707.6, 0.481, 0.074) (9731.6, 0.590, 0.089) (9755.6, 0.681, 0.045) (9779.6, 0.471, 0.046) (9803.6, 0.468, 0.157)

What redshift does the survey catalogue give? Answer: 0.966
